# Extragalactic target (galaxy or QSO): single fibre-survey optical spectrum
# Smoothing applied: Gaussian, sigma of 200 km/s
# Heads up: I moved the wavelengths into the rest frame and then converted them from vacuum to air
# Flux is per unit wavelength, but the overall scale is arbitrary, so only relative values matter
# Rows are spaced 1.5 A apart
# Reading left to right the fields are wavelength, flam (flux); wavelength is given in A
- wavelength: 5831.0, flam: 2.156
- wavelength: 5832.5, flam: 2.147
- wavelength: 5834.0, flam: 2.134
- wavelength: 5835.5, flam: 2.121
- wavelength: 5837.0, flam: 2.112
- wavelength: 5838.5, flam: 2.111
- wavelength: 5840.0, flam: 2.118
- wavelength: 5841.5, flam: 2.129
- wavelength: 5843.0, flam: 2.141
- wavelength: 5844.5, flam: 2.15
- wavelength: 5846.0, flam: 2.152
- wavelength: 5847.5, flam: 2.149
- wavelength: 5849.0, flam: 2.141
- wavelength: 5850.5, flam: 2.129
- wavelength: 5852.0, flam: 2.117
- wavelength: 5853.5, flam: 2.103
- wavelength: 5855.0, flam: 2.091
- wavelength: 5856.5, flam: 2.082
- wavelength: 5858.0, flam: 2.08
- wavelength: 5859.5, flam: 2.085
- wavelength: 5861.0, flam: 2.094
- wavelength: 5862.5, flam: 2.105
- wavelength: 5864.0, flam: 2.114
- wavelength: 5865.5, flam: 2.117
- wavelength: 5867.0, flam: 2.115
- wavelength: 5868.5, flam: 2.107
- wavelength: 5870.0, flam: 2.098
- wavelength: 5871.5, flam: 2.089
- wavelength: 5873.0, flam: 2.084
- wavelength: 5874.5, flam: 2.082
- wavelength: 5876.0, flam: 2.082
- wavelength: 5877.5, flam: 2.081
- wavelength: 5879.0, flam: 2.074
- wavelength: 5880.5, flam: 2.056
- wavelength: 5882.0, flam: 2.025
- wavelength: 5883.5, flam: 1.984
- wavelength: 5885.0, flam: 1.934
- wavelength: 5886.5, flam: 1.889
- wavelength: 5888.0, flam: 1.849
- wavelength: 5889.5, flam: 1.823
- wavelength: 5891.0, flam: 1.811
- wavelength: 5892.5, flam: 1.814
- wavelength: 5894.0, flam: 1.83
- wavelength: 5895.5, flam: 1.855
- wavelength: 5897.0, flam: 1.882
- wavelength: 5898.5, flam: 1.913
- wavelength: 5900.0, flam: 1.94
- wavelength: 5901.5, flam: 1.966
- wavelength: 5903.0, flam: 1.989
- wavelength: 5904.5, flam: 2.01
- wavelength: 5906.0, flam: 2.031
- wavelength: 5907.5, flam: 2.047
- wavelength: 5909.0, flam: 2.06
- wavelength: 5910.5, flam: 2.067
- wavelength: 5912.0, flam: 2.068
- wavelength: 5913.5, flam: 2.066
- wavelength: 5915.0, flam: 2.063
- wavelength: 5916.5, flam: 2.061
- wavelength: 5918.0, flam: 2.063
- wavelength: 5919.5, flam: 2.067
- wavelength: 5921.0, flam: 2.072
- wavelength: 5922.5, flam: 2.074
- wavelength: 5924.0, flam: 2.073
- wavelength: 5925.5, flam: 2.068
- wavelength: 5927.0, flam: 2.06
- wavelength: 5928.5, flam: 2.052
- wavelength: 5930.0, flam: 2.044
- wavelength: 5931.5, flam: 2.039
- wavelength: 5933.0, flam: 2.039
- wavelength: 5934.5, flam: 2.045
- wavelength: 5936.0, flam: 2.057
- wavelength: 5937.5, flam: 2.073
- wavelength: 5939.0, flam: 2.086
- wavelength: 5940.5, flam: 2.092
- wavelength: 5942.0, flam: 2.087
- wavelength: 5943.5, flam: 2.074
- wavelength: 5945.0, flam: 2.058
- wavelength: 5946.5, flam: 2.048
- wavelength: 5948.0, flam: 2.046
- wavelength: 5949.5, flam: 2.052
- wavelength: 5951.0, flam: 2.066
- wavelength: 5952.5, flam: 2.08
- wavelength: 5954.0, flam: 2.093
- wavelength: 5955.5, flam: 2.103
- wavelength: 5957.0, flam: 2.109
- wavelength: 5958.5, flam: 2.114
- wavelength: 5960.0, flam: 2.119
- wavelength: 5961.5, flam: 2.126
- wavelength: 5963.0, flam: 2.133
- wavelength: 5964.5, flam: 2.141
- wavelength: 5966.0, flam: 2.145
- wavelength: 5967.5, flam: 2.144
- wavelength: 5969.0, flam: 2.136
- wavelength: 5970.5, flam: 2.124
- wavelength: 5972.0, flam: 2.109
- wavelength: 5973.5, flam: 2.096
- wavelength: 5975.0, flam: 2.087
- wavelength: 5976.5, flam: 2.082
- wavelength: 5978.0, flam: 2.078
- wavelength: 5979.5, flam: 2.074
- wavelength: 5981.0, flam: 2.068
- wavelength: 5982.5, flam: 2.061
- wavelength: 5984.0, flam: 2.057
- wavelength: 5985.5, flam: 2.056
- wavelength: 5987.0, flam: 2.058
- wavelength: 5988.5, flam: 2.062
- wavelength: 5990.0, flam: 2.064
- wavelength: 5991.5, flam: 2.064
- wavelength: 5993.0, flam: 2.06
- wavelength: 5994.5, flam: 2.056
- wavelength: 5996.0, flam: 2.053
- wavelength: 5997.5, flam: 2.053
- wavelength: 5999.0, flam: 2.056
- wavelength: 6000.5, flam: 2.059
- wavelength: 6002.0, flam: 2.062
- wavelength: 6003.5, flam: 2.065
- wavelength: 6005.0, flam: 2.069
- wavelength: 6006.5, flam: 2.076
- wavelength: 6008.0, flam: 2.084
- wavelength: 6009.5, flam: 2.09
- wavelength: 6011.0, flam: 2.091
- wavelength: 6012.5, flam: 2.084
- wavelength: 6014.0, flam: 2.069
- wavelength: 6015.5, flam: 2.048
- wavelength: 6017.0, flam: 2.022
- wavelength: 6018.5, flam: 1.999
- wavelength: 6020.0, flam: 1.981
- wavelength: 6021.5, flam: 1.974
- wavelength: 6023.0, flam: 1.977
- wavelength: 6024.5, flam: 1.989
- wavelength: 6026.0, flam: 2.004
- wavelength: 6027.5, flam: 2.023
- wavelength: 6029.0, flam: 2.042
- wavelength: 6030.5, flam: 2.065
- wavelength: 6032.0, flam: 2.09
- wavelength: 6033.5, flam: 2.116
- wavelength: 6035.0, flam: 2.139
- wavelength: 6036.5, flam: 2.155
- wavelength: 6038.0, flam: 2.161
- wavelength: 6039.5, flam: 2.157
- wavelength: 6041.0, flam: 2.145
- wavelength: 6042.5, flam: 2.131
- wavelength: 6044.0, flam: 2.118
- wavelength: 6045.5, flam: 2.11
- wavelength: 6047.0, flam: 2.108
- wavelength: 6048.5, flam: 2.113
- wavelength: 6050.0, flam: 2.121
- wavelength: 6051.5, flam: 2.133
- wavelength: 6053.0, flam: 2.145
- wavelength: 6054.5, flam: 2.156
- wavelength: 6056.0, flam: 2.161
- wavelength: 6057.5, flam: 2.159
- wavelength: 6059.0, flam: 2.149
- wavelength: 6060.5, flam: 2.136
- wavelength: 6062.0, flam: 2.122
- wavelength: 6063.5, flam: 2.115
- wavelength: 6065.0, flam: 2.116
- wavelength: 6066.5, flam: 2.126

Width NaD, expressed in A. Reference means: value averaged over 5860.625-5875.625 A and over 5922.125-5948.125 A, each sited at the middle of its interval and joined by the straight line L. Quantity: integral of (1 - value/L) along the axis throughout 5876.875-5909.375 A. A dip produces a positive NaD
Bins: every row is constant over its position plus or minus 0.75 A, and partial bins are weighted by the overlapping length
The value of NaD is 2.2 A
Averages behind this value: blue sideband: 2.1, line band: 1.95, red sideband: 2.06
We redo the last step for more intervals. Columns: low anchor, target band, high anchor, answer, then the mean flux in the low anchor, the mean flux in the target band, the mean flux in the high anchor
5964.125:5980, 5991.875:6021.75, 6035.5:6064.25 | 0.96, 2.11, 2.05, 2.14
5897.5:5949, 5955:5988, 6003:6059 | -0.58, 2.05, 2.1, 2.09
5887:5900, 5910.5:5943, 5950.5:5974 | -1.39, 1.85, 2.06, 2.12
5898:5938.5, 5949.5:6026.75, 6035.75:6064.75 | 0.73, 2.04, 2.07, 2.14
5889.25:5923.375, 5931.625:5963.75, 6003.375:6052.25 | -1.02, 1.98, 2.08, 2.08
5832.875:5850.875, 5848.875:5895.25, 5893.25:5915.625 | 0.69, 2.13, 2.03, 1.99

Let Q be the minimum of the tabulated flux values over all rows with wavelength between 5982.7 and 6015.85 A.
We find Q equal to 2.048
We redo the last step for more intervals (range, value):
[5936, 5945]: 2.057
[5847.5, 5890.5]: 1.823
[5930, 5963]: 2.039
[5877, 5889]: 1.849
